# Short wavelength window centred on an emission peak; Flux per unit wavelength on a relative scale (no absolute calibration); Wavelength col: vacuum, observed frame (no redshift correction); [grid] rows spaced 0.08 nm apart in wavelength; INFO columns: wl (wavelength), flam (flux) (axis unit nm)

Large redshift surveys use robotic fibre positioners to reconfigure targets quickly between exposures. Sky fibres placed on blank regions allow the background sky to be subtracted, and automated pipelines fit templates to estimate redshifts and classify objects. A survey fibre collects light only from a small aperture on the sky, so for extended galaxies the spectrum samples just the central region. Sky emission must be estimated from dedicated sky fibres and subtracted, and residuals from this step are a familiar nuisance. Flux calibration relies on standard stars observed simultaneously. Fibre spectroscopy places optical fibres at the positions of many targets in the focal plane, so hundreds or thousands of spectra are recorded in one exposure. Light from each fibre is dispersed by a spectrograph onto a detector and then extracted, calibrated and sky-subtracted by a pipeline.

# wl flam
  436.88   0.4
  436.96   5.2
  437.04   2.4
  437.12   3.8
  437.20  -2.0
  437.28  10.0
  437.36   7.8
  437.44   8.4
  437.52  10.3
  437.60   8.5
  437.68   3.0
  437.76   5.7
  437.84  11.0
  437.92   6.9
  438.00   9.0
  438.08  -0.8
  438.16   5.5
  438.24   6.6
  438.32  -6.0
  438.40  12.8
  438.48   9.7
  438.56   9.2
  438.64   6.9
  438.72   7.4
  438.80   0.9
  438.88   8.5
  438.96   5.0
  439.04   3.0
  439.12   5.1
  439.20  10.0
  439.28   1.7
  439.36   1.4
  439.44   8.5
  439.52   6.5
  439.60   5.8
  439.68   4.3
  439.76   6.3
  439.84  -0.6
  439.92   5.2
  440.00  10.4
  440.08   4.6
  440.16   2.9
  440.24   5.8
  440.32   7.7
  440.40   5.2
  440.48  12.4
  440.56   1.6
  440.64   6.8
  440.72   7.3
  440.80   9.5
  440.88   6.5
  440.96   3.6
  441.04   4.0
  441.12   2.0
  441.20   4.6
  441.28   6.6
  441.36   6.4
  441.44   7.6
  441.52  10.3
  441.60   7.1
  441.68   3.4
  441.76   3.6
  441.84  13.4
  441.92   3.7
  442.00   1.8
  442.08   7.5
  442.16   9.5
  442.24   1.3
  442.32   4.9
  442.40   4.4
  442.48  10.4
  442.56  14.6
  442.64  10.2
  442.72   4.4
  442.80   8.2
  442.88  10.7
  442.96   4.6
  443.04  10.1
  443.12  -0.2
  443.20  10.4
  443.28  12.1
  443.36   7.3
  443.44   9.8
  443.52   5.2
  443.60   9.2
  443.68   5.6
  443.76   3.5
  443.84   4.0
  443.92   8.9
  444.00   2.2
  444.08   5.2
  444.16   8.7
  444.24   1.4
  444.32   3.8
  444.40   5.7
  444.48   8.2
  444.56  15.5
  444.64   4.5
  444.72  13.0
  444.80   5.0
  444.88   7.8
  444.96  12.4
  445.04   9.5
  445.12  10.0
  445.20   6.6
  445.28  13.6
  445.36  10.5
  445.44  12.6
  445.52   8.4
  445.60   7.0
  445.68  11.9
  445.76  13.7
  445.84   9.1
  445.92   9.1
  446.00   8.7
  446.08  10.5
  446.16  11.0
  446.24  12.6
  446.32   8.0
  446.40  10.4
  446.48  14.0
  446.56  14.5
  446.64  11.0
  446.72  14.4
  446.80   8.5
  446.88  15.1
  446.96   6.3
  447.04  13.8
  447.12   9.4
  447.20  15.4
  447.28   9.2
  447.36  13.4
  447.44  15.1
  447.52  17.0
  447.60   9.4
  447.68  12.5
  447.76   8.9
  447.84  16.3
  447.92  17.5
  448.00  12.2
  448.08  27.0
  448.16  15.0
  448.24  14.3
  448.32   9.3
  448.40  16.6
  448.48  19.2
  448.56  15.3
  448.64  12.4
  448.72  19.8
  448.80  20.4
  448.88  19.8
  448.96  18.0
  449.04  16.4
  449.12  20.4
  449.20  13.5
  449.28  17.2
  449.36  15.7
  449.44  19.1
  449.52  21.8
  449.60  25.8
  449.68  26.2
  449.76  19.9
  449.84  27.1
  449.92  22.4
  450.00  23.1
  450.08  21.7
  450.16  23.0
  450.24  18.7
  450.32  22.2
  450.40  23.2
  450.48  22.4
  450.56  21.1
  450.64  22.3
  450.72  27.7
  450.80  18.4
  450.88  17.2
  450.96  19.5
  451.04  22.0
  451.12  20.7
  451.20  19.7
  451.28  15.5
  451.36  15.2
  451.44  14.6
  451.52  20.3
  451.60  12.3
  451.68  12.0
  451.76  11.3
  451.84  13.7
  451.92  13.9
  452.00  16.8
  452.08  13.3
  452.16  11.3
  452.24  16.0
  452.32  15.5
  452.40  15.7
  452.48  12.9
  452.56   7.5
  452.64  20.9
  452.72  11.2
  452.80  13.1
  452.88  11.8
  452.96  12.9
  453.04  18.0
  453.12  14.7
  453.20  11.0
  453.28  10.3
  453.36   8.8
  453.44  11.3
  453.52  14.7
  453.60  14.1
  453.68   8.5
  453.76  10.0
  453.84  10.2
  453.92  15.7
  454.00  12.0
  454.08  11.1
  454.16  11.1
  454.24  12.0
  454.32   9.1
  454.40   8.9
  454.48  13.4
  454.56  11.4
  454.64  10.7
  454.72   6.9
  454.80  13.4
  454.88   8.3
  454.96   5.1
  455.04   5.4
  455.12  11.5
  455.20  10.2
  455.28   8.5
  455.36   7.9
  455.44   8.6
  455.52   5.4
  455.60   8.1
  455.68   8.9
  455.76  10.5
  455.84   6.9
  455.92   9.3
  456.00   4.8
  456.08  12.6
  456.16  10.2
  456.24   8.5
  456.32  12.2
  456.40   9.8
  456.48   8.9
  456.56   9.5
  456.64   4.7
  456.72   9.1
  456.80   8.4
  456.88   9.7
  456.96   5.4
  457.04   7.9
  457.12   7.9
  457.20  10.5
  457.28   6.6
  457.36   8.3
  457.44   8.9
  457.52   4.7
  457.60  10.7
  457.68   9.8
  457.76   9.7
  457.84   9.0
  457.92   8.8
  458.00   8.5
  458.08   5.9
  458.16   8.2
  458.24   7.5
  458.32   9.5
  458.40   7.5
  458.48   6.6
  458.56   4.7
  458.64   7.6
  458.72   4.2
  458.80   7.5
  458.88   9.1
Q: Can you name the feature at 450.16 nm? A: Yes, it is C IV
